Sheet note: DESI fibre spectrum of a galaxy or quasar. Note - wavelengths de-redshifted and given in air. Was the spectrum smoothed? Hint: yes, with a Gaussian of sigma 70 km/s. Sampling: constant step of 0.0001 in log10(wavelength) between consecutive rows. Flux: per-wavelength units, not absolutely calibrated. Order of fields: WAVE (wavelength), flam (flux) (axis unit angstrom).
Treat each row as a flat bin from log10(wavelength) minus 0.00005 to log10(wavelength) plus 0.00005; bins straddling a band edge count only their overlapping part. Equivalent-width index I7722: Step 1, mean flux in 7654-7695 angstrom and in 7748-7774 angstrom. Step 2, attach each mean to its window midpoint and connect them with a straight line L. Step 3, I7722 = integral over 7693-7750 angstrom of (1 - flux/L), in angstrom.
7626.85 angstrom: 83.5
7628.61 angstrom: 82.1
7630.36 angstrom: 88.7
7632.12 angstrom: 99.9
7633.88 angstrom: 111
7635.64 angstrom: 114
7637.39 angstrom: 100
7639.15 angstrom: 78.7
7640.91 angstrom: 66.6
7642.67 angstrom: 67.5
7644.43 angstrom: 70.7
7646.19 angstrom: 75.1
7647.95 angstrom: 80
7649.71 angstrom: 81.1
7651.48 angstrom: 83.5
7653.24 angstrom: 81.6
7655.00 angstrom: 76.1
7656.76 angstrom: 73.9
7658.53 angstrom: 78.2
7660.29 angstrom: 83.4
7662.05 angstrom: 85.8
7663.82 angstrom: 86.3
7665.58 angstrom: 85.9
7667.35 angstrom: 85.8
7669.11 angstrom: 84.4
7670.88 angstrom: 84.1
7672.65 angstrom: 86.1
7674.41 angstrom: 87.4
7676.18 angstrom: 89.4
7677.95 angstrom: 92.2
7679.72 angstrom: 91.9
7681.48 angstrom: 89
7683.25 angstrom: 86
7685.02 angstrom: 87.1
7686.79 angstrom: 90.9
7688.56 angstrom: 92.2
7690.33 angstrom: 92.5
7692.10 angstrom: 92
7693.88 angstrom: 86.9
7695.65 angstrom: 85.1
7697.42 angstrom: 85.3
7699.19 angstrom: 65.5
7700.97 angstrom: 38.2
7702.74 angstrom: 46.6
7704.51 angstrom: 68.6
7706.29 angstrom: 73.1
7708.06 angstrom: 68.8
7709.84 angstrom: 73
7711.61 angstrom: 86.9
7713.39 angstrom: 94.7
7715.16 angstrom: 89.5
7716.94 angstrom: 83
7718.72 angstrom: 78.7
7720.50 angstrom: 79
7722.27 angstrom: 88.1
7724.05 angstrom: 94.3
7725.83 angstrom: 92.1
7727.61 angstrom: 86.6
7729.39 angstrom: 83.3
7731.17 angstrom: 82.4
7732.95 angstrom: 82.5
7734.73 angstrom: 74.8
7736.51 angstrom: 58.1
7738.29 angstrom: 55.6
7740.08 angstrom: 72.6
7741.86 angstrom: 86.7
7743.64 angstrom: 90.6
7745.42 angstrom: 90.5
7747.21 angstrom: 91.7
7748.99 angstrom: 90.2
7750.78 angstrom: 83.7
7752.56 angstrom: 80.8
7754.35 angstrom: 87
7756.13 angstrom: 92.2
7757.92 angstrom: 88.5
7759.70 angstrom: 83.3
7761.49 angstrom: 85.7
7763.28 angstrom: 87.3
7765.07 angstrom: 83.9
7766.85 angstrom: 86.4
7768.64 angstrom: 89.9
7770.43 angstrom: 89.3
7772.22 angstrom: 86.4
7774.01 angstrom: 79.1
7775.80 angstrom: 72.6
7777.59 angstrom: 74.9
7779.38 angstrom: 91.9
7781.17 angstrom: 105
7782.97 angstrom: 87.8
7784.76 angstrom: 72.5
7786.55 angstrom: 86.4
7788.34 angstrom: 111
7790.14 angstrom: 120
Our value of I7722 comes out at 5.0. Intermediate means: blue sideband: 86.4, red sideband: 86.5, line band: 78.9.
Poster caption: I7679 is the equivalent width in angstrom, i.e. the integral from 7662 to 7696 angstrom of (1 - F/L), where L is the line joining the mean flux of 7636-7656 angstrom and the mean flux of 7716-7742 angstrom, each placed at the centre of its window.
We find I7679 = -3.8 angstrom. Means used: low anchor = 79.2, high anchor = 79.6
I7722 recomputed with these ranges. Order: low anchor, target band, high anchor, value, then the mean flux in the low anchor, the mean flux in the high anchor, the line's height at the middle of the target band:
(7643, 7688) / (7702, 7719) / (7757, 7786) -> 1.60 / 83.7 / 85.3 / 84.4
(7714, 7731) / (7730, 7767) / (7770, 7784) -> 1.43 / 86.1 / 85.6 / 85.8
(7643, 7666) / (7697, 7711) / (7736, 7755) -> 2.75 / 79.7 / 81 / 80.4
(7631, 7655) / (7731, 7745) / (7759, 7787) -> 1.57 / 85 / 85.1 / 85.1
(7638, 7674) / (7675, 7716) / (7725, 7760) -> 0.02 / 80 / 82.6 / 81.2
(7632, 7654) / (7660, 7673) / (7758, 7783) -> -0.03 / 84.9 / 86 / 85.1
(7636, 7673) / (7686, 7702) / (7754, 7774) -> 0.50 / 81.1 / 86.9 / 83.2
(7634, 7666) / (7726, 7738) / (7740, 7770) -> 1.15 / 82.2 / 87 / 85.9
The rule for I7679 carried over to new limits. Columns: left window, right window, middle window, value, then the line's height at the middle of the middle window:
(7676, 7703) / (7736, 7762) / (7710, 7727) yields -0.8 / 82.7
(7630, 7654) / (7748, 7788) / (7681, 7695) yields -0.6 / 85.7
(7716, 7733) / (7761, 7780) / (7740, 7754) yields -0.3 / 84.7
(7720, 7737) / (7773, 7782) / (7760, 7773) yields -0.4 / 84.2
